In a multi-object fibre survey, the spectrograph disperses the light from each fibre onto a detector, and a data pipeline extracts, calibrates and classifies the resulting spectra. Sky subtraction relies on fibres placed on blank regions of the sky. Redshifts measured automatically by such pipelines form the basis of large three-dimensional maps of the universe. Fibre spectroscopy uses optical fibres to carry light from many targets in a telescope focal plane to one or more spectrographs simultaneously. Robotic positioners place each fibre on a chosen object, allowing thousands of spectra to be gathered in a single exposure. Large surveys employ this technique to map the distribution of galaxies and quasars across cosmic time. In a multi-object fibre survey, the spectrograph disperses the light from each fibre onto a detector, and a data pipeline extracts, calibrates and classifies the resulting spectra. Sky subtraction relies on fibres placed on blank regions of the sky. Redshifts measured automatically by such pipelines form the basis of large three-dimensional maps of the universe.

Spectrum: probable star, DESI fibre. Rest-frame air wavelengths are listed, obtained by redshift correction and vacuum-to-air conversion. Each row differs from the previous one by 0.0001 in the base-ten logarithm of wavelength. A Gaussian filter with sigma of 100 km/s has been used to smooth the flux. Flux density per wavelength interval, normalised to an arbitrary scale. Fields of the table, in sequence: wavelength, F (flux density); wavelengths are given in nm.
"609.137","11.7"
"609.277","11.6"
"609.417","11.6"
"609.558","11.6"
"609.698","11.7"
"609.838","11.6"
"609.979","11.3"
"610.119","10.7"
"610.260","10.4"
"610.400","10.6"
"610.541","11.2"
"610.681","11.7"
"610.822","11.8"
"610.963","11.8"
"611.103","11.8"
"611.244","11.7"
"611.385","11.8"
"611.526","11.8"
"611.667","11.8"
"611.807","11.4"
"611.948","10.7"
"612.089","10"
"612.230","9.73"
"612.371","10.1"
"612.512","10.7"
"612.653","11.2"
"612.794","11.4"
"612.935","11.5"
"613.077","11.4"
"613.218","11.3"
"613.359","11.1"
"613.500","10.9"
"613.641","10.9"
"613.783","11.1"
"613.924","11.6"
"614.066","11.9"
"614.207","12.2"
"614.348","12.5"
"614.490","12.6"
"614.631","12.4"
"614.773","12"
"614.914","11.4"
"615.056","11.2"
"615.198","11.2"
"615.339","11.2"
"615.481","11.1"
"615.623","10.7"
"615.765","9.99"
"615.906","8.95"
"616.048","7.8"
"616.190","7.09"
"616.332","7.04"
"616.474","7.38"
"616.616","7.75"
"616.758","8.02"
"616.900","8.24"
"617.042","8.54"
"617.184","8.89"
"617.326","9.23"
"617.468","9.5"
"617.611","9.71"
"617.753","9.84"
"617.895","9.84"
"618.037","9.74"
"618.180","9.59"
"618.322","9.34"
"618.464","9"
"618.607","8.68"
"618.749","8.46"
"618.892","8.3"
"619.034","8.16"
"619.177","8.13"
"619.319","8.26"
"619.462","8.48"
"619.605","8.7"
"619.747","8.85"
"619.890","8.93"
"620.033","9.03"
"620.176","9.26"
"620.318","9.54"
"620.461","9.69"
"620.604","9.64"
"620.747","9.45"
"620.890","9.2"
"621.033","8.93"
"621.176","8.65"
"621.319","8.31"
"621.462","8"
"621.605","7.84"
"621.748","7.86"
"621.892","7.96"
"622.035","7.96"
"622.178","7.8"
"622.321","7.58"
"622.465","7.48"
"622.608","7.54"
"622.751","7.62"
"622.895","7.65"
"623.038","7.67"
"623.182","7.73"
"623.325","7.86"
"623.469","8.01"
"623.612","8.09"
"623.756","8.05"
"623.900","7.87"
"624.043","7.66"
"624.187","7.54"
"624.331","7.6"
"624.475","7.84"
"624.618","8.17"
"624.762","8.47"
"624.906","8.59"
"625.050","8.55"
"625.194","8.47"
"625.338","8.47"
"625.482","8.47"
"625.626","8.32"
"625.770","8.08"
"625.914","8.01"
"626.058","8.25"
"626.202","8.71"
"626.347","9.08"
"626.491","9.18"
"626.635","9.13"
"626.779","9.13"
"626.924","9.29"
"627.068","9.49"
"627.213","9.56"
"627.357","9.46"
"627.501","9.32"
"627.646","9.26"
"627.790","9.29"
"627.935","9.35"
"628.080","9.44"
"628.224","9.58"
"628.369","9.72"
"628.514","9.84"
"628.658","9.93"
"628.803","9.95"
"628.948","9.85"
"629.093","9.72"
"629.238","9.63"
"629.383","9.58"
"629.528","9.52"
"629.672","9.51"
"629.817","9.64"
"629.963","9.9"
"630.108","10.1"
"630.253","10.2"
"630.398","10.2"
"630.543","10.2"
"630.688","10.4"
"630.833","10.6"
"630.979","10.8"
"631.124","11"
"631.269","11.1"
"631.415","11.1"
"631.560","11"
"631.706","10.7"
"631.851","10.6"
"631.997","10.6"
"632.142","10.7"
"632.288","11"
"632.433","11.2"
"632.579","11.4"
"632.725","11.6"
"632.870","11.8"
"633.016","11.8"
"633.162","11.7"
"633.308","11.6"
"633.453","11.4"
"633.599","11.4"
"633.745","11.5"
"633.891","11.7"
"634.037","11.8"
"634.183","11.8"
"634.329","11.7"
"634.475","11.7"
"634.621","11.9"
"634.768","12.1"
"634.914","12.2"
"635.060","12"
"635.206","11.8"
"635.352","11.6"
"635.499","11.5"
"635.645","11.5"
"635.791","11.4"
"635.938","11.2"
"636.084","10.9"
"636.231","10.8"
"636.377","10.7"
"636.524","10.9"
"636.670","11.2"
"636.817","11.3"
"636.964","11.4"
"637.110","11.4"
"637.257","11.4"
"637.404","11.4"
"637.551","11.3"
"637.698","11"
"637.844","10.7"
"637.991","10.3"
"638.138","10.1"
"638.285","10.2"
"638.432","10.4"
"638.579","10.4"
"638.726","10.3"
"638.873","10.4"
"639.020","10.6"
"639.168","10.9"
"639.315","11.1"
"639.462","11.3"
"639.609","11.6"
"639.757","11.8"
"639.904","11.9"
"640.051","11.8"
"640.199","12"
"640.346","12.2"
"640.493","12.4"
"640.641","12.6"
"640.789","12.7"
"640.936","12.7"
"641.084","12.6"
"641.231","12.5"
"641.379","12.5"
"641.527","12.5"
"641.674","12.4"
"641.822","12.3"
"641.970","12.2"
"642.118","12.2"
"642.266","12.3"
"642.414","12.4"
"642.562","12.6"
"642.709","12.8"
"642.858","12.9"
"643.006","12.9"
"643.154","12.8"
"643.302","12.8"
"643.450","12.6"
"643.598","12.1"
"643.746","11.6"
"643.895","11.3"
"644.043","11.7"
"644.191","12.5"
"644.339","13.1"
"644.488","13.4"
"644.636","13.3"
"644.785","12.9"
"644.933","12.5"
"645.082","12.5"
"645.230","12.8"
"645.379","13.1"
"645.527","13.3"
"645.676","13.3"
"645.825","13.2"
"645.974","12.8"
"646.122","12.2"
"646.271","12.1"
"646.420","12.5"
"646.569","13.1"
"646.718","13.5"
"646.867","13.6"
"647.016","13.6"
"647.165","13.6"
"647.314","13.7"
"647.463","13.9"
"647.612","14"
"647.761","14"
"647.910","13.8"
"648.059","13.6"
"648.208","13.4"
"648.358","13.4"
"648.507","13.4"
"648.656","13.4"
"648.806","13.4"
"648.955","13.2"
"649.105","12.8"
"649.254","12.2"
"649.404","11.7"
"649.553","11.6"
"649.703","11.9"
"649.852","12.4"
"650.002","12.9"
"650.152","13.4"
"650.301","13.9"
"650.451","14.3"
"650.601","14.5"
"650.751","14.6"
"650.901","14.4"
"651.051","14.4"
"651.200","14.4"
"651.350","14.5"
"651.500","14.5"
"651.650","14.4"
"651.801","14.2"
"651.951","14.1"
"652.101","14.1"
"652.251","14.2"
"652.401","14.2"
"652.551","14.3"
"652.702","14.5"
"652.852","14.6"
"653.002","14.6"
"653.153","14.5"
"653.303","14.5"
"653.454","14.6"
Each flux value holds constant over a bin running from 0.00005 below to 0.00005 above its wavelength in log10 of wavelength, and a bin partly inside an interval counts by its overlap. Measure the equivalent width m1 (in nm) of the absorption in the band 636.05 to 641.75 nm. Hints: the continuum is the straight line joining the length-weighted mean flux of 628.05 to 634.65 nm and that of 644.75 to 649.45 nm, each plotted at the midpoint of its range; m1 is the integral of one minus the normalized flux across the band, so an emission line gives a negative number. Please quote 0.23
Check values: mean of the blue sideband 10.7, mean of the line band 11.4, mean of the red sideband 13.2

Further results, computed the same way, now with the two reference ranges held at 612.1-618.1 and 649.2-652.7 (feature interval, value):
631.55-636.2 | 0.23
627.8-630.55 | 0.44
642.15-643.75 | 0.05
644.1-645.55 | 0.02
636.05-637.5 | 0.14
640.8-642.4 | 0.05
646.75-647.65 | -0.02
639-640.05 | 0.10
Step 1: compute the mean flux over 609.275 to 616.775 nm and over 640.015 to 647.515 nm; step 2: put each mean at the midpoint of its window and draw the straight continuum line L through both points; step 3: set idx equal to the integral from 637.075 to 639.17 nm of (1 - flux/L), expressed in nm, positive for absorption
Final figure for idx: 0.28 nm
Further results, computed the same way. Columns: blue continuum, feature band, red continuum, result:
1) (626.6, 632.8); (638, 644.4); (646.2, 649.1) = 0.166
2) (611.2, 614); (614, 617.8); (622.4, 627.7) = 0.171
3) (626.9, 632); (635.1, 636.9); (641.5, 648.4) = -0.007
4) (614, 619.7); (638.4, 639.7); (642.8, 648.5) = 0.150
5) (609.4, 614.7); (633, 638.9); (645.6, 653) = 0.693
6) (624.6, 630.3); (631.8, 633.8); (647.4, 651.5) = -0.207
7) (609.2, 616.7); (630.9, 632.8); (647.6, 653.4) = 0.208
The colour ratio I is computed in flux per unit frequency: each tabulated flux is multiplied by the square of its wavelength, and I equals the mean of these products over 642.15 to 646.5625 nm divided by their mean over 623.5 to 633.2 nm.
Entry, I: 1.39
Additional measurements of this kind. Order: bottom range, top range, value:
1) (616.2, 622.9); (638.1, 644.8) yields 1.50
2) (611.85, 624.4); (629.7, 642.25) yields 1.29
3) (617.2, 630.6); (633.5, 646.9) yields 1.42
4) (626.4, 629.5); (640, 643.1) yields 1.37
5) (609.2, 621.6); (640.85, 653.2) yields 1.44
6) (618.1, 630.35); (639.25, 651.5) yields 1.57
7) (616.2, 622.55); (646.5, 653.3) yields 1.75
